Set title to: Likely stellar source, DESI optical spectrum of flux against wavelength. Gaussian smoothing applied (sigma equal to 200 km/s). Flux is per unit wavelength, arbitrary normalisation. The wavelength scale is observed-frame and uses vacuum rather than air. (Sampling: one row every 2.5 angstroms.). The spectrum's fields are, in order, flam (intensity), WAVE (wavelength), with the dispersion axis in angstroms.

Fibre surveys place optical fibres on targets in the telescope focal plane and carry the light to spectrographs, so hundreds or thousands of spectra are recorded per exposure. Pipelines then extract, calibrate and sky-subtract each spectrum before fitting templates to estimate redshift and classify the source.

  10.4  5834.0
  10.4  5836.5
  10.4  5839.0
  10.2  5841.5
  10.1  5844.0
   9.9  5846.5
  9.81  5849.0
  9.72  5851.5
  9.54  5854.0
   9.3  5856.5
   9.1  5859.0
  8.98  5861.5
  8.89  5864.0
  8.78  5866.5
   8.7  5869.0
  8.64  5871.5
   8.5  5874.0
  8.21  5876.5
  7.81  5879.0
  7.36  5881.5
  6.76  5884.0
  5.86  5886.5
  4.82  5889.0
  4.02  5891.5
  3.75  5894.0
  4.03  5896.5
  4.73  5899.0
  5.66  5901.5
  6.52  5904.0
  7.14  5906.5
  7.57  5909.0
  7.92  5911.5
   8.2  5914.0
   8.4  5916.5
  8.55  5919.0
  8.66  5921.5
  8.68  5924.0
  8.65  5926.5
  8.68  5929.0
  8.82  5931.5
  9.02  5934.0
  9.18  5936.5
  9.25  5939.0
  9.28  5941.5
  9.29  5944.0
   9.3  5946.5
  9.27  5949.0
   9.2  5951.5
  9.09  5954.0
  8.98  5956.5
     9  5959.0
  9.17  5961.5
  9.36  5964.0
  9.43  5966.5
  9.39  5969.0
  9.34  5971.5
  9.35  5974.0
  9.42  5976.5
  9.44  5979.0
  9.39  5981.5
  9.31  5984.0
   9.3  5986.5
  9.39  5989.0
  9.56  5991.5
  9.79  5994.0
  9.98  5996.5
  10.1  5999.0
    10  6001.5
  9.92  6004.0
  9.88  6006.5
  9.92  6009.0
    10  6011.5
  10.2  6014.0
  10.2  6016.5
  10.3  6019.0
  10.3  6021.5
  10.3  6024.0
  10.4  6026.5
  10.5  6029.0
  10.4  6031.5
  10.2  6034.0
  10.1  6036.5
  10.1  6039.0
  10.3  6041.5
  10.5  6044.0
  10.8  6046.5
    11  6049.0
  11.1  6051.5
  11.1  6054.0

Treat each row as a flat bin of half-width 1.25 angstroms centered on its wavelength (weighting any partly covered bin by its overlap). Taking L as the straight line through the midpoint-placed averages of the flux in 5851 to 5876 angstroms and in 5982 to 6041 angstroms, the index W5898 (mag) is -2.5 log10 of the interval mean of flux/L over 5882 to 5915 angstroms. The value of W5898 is 0.48 mag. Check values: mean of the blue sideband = 8.97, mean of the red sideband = 10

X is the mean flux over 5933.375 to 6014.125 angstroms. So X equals 9.46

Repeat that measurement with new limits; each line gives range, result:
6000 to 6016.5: 10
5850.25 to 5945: 7.81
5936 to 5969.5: 9.23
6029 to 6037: 10.3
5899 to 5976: 8.62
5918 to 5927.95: 8.64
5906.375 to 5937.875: 8.47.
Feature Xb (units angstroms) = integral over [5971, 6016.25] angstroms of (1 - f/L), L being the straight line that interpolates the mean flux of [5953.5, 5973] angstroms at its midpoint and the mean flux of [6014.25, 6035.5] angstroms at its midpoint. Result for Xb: 0.3 angstroms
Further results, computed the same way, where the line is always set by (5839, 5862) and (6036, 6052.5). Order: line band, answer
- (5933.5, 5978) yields 4.0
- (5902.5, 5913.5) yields 2.9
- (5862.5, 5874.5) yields 1.3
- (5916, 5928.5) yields 1.8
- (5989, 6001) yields 0.6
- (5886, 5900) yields 7.7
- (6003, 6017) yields 0.5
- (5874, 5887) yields 3.2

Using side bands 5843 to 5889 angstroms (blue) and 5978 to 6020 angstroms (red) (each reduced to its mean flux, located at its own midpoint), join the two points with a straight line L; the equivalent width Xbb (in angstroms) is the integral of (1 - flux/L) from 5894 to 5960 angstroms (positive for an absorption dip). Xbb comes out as 7.5 angstroms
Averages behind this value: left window 8.55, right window 9.8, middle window 8.11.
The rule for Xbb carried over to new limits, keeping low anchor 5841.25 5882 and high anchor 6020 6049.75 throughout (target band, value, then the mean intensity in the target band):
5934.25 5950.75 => 0.7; 9.25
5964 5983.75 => 1.1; 9.39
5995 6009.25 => 0.2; 9.97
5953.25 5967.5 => 0.9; 9.17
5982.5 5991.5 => 0.6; 9.37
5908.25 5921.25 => 1.7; 8.19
